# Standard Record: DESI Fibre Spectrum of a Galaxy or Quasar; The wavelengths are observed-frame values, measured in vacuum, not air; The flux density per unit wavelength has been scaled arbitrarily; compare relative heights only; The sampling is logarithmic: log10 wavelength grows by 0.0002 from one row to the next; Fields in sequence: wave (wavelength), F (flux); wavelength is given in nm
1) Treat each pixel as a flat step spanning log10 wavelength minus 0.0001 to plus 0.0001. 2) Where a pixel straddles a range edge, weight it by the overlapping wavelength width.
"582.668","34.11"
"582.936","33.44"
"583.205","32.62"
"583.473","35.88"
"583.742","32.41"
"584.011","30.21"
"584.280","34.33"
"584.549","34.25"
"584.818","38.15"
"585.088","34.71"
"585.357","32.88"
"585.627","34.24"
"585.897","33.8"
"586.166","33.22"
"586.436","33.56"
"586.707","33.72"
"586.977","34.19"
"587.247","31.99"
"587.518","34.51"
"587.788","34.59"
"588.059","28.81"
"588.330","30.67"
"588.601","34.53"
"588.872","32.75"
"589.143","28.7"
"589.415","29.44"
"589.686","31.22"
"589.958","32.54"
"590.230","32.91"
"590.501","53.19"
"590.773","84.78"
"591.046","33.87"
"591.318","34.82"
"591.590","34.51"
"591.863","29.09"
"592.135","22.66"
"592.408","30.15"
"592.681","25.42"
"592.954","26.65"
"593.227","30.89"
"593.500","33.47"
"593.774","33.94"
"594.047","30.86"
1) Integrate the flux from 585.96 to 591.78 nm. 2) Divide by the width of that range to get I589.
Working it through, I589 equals 36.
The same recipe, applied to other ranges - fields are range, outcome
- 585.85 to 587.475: 33.5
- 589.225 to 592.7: 36.8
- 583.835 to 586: 34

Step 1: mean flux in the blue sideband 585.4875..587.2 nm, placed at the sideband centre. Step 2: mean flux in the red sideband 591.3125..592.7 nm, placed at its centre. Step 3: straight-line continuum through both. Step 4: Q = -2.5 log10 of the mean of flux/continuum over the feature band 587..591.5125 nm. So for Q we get -0.18 mag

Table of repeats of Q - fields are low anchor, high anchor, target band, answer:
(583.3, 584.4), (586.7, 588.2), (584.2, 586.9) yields -0.040 mag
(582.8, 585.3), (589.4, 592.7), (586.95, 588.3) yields 0.097 mag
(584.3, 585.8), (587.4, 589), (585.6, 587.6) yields 0.004 mag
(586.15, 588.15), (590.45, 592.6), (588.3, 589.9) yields 0.149 mag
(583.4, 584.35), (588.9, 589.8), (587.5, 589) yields -0.063 mag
